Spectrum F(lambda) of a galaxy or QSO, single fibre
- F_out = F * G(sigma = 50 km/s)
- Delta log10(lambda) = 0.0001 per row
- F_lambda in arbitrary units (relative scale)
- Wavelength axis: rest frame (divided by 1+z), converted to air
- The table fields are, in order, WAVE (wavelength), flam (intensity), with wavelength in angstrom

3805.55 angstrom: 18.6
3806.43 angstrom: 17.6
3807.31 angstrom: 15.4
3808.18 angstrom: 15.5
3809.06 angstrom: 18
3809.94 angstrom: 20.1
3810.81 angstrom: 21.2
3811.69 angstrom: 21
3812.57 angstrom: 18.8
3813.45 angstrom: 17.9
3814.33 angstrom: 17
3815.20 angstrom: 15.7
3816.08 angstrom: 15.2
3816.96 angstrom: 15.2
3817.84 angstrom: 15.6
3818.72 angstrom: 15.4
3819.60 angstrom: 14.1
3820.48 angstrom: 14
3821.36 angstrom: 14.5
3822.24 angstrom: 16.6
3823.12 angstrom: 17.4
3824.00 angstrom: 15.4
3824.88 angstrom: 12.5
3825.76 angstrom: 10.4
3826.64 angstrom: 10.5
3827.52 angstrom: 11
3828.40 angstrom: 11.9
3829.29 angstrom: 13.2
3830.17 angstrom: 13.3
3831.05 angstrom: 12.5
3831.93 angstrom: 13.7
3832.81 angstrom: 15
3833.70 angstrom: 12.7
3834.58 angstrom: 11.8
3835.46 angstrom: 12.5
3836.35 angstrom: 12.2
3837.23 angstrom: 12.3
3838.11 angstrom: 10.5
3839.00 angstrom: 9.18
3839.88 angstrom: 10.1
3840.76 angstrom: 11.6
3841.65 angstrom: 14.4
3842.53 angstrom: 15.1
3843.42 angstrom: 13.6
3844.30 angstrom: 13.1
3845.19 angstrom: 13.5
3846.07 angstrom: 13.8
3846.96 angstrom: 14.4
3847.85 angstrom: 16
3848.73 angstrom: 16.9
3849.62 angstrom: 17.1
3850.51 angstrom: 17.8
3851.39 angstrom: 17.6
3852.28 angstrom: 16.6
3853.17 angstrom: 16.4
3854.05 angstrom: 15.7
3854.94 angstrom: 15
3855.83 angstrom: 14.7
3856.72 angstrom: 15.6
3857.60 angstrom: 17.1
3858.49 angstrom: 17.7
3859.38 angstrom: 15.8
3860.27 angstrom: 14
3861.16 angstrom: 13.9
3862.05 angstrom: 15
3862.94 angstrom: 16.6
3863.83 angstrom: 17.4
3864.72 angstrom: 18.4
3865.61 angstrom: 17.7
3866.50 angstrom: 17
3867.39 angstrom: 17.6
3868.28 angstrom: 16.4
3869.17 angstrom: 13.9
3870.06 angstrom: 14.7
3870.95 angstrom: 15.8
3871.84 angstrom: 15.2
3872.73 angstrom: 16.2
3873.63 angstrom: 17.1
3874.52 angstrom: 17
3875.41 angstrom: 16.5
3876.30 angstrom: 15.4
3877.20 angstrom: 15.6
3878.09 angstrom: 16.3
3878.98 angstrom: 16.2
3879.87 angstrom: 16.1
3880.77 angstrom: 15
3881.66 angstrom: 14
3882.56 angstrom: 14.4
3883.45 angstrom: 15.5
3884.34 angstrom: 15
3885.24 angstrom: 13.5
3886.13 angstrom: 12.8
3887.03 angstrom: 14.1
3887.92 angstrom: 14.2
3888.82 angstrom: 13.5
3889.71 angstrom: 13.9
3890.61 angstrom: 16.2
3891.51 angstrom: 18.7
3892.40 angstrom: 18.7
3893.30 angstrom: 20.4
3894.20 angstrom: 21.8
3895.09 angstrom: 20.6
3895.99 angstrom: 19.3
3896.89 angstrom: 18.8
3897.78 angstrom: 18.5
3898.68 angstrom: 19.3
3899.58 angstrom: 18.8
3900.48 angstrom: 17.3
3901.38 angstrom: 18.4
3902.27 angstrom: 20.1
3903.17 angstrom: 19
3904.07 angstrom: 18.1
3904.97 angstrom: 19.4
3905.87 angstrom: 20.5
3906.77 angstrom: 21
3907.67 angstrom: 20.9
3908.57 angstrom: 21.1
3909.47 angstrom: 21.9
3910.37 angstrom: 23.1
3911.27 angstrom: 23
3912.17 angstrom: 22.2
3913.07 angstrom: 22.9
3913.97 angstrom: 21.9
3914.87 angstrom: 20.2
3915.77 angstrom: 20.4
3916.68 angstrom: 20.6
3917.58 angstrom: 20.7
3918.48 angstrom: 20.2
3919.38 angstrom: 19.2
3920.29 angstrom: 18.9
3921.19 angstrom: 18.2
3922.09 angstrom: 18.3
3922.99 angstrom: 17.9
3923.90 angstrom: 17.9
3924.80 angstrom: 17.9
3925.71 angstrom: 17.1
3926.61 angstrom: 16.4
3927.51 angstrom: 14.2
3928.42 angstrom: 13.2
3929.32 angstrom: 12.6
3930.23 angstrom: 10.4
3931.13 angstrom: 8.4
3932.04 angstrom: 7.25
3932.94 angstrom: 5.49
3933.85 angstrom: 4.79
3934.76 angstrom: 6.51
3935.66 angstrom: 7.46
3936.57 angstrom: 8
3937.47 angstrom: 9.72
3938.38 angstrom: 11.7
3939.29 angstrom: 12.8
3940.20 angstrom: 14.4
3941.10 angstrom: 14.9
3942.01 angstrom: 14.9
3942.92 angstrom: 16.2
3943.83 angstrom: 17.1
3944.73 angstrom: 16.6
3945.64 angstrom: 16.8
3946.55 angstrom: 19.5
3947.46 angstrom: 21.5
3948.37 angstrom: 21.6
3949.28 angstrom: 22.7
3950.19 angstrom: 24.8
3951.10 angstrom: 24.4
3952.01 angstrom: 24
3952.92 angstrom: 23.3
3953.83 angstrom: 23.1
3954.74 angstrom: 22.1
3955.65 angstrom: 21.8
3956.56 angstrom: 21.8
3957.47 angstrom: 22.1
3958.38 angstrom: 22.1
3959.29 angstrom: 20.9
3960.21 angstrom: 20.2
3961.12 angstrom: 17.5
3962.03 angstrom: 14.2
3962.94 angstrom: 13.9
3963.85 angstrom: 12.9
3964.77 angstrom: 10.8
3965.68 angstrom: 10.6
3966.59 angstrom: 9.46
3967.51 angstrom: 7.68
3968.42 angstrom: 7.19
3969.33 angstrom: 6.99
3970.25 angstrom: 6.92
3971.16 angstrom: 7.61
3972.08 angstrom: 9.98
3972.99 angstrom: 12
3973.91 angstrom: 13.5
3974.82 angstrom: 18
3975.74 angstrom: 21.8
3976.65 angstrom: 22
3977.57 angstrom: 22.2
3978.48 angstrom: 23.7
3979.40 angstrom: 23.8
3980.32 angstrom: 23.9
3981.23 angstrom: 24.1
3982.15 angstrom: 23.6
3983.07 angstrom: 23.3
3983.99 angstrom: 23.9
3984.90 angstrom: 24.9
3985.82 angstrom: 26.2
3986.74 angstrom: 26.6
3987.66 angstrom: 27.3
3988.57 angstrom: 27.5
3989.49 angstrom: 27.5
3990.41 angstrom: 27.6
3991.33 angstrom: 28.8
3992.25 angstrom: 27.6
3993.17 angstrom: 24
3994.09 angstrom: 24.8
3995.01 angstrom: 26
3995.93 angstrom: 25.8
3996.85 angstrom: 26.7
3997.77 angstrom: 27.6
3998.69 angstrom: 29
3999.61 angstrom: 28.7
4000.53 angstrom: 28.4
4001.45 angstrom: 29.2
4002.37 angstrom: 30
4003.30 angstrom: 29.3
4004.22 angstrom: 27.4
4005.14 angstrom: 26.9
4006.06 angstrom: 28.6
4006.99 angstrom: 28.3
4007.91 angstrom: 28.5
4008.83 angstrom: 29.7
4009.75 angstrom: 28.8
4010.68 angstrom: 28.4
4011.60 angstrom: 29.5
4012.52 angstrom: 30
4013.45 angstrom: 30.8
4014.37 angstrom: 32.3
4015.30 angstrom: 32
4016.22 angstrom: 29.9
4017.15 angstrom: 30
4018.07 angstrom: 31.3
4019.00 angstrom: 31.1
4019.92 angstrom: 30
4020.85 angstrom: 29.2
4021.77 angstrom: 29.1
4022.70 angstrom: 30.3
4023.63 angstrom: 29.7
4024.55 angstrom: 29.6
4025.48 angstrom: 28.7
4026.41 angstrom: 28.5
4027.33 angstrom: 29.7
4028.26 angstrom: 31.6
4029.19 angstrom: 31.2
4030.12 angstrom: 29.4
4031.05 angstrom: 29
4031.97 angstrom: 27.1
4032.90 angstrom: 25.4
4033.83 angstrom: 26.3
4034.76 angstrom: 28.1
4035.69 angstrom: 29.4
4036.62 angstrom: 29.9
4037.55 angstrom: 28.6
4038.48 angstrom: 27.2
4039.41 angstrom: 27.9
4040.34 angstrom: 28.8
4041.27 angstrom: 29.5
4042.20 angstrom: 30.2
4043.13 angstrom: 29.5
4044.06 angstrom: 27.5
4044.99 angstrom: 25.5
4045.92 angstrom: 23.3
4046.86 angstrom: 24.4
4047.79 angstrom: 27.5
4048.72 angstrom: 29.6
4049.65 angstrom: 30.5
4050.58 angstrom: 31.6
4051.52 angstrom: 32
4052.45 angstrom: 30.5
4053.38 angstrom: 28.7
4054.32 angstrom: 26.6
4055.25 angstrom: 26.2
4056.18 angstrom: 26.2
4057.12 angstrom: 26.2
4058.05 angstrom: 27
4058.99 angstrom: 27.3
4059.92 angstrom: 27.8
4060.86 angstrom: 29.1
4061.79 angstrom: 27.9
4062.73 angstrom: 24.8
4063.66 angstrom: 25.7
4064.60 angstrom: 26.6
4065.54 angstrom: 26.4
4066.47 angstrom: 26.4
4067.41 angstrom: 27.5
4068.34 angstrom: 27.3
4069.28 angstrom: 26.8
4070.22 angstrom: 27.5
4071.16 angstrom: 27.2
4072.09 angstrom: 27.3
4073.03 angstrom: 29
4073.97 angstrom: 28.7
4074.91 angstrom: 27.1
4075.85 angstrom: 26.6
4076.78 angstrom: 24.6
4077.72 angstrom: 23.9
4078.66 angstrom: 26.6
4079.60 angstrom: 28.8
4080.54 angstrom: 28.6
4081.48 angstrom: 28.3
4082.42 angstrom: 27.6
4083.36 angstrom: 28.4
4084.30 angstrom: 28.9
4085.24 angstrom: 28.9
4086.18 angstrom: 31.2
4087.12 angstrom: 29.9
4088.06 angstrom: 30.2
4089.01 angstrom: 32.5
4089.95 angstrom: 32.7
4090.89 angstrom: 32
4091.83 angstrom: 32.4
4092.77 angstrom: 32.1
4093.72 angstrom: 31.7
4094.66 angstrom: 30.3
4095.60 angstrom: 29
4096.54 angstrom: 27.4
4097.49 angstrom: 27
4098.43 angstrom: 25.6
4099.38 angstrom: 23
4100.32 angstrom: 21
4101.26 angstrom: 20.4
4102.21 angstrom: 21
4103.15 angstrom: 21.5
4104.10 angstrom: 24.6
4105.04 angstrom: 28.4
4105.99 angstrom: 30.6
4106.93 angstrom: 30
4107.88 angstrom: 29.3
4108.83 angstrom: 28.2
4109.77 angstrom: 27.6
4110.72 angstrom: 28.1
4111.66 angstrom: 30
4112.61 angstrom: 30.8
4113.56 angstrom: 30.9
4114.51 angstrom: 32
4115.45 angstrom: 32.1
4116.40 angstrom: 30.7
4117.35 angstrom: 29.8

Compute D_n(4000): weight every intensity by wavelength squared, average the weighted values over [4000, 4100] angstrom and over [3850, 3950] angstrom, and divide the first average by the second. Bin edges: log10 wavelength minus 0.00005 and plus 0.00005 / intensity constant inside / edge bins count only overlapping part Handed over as 1.9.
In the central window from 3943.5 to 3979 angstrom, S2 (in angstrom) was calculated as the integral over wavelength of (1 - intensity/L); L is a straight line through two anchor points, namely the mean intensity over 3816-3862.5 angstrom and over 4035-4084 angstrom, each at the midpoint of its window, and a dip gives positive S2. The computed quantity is 6.9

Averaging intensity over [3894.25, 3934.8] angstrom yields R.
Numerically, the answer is 17.8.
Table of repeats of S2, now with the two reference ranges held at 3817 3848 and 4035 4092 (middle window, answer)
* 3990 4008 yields -2.75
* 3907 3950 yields 6.34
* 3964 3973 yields 5.35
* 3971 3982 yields 1.75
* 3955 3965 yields 1.48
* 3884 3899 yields 0.06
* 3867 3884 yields 0.30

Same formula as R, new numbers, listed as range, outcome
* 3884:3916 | 18.9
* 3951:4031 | 24.1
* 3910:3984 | 16.9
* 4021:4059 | 28.4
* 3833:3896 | 15.4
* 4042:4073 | 27.5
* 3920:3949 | 14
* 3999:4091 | 28.5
